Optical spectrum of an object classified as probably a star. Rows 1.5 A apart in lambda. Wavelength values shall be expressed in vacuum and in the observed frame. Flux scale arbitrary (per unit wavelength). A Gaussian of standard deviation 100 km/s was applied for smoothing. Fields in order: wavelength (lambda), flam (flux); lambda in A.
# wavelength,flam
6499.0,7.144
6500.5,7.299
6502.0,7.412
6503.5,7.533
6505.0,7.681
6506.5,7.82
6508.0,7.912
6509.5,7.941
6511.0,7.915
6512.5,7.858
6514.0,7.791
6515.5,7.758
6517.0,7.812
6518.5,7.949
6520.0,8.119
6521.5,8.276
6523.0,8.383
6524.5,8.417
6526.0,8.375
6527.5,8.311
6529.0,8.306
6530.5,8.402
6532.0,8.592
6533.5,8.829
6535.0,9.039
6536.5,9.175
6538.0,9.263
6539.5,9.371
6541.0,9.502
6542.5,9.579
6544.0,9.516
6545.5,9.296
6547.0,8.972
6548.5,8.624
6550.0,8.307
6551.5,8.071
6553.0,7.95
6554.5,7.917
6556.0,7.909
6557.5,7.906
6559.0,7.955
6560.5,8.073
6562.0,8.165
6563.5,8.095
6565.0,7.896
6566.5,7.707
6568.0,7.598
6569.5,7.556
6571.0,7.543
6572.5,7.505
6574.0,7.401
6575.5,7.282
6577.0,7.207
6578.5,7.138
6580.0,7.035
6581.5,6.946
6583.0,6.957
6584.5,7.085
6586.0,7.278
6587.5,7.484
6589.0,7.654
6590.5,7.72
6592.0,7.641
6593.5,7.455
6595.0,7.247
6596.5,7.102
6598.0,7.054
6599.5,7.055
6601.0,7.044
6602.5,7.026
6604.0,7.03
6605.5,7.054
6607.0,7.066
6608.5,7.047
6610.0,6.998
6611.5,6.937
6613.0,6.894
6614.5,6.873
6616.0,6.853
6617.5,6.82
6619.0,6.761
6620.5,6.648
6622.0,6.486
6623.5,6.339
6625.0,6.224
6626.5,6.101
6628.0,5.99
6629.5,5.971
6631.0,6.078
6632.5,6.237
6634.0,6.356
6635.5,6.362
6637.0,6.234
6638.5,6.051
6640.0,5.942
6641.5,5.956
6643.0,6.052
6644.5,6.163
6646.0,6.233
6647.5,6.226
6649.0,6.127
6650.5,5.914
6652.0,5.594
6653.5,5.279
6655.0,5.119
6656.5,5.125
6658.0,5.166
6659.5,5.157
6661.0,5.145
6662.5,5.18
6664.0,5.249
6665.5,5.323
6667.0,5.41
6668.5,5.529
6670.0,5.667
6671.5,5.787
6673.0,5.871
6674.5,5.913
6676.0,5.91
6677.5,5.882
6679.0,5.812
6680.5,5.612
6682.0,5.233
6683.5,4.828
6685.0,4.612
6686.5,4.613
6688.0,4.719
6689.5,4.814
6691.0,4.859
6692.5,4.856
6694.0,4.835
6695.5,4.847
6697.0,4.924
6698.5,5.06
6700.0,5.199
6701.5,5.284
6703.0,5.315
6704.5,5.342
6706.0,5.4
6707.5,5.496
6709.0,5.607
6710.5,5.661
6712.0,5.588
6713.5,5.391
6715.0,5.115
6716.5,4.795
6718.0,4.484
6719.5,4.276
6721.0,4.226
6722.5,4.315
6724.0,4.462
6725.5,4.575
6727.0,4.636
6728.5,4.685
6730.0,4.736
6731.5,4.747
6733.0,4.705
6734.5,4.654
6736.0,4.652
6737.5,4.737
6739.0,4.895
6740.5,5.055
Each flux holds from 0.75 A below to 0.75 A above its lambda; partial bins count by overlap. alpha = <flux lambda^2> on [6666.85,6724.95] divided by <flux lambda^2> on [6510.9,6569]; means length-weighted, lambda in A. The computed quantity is 0.65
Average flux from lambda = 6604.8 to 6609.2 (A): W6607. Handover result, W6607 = 7.06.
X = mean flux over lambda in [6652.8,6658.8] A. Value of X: 5.17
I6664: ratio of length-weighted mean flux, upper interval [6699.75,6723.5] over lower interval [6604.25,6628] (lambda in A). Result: 0.76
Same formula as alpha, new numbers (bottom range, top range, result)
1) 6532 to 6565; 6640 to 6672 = 0.67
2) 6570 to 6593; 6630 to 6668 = 0.80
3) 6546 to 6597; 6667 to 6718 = 0.71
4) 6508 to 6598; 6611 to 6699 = 0.74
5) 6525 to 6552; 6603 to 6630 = 0.77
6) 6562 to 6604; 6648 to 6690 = 0.75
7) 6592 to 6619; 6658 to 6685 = 0.79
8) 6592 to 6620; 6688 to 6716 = 0.76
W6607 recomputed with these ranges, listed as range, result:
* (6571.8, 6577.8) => 7.35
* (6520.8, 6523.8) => 8.33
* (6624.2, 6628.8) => 6.11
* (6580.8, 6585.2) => 7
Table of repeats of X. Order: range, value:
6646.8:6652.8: 5.96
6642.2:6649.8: 6.16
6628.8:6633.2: 6.1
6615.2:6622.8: 6.71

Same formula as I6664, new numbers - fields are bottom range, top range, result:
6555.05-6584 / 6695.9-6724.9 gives 0.67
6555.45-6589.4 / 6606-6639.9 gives 0.86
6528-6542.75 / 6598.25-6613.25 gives 0.78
